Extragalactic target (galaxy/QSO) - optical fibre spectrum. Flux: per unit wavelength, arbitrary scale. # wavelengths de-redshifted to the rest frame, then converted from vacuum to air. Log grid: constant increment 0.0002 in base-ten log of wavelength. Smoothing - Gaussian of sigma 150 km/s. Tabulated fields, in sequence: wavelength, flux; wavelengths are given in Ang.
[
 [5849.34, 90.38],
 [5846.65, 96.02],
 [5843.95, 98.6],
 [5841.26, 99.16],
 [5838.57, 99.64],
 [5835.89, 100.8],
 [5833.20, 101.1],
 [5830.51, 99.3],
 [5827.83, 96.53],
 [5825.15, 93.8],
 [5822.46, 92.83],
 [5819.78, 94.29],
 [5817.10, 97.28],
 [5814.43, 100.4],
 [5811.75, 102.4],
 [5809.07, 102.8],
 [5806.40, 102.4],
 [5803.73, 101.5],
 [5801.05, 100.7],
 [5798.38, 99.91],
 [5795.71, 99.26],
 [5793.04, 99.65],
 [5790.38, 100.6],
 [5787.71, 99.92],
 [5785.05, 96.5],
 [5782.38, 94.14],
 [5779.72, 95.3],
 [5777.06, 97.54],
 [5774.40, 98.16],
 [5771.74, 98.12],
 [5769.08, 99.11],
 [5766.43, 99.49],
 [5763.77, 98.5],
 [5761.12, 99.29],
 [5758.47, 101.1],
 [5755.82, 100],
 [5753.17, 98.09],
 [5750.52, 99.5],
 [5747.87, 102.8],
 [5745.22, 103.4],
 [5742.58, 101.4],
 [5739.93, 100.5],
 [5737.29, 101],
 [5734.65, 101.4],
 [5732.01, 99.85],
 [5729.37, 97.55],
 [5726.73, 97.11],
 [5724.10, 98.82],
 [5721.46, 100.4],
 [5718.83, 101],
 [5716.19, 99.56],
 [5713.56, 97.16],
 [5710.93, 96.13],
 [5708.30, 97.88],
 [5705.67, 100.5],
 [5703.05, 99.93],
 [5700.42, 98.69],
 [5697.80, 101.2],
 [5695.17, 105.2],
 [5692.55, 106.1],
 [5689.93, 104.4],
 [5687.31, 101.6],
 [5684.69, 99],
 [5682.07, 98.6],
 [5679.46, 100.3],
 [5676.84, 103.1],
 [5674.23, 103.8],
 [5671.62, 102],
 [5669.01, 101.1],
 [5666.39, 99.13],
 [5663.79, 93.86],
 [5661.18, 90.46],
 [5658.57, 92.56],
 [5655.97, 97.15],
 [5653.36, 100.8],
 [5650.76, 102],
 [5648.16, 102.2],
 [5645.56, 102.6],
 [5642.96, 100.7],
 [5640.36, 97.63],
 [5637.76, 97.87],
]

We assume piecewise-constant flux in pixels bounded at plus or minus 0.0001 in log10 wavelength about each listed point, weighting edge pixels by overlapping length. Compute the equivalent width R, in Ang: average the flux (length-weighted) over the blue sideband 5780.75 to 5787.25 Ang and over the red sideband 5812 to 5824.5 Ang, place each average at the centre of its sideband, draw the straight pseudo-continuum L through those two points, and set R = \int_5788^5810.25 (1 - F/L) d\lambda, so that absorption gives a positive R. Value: -1.1 Ang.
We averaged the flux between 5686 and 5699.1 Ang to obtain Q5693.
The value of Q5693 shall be 104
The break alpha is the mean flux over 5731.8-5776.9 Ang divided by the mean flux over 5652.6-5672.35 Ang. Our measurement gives 1.03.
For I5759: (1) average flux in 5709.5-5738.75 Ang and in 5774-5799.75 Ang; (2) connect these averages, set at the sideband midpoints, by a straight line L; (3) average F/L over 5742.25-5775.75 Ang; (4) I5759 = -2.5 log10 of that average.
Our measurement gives -0.01 mag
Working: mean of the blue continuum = 99.1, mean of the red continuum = 98.1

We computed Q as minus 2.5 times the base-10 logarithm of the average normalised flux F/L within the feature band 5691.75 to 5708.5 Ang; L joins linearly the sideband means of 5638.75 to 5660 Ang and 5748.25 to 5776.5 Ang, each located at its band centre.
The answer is -0.02 mag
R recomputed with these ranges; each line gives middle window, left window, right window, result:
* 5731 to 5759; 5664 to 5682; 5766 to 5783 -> -0.67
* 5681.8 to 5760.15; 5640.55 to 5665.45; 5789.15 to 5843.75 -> -1.44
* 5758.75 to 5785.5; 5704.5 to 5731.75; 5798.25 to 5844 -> 0.29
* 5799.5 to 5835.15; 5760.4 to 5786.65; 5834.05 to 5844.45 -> 0.04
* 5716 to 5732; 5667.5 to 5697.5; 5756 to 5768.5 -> 0.28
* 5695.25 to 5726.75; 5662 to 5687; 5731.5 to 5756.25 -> 0.34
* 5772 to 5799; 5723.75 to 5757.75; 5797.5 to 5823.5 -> 0.46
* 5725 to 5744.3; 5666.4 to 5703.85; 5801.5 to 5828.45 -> 0.12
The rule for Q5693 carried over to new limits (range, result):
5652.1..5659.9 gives 96.7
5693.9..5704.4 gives 101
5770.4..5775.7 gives 98.1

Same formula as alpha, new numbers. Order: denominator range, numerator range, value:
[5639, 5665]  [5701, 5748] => 1.02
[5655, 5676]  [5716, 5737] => 1.02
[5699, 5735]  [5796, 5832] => 1.00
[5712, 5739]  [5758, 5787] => 0.99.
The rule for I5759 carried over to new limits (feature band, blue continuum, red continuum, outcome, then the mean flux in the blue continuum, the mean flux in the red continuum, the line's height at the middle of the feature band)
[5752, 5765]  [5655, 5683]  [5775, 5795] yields -0.02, 98.4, 97.7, 97.9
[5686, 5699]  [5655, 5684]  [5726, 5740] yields -0.05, 98.4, 99.6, 98.8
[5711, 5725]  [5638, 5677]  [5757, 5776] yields 0.00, 99.1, 99.1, 99.1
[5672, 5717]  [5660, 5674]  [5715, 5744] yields -0.02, 97.9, 99.9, 98.8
